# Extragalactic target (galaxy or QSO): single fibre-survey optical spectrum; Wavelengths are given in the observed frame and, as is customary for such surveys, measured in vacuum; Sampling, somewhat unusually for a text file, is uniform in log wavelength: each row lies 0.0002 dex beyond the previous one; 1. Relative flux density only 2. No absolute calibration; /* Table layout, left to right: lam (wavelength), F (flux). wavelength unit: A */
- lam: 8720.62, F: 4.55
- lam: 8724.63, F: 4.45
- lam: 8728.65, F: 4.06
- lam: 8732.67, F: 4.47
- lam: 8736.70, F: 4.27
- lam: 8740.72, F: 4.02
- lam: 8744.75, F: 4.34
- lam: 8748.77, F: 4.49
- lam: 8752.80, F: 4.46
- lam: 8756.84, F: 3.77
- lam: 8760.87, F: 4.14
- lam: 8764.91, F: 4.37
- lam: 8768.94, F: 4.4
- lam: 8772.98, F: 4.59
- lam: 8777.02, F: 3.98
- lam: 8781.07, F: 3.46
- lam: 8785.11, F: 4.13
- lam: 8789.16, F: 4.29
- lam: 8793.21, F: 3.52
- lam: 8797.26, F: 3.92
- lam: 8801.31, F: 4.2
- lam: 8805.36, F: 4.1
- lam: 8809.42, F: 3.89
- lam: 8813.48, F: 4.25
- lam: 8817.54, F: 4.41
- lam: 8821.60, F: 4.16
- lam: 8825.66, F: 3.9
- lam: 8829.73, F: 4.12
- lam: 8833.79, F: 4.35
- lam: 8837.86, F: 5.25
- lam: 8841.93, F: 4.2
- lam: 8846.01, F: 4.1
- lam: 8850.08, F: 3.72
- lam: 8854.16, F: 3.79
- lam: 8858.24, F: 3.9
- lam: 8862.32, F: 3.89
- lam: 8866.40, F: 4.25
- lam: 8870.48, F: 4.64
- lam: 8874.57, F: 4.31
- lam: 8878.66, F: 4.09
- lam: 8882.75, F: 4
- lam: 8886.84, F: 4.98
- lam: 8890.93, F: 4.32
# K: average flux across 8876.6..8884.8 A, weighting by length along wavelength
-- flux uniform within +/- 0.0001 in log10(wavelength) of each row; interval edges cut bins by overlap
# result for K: 4.05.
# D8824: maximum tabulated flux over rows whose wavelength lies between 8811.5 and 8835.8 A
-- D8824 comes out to 4.41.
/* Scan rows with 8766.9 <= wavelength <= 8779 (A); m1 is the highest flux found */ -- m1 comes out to 4.59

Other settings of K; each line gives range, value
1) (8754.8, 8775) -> 4.25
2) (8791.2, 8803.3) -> 3.88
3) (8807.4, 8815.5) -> 4.07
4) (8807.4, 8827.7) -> 4.12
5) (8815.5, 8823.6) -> 4.29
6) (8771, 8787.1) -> 4.04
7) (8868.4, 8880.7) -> 4.35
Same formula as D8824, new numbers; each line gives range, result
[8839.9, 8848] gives 4.2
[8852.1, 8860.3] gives 3.9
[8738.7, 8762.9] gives 4.49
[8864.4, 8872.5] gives 4.64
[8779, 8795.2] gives 4.29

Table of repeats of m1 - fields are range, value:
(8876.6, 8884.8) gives 4.09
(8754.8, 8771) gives 4.4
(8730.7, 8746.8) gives 4.47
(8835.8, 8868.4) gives 5.25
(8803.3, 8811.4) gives 4.1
